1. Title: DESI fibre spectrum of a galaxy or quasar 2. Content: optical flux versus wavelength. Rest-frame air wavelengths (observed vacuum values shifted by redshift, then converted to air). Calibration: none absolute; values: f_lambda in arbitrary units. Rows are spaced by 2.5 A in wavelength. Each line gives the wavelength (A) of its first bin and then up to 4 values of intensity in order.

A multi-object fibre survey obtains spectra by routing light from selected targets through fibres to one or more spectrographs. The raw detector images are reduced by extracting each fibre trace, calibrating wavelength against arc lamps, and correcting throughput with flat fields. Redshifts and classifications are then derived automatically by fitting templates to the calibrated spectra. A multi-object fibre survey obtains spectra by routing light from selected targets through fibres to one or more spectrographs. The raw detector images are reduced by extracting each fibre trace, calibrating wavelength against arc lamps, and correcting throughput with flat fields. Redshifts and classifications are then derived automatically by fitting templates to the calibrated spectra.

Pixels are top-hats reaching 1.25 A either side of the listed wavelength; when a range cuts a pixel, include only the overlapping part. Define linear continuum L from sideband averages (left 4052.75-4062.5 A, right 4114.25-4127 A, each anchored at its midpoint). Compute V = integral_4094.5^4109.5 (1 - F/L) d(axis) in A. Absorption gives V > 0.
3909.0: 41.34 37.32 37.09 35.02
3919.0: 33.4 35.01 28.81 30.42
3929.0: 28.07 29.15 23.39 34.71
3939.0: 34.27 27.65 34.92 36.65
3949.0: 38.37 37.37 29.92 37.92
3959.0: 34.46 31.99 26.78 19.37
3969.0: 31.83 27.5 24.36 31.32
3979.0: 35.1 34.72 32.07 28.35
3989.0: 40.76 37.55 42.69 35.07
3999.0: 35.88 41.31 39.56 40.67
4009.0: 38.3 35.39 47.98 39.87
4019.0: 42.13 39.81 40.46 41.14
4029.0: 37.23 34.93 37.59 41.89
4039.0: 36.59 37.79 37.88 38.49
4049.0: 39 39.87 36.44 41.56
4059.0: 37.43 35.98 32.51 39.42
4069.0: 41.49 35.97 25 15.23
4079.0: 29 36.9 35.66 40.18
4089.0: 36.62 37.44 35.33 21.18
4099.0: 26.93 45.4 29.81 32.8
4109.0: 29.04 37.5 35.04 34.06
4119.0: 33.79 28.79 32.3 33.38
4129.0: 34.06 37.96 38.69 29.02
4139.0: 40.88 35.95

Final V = 1.3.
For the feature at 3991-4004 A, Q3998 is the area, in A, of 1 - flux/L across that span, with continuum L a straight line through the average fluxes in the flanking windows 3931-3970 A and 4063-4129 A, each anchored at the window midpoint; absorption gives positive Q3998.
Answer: -2.6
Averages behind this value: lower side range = 31.8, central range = 38.7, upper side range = 33.1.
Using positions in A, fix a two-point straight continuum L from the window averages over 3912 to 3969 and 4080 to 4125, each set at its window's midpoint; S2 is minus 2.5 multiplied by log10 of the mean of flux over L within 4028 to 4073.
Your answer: -0.14 mag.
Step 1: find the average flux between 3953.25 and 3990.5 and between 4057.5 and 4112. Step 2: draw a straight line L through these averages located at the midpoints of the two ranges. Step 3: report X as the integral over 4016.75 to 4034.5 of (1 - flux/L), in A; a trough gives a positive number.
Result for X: -3.8 A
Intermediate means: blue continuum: 31.2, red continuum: 33.5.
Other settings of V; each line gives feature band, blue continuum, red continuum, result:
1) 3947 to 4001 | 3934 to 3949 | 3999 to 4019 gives 5.00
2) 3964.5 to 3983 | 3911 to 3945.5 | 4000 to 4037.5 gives 3.54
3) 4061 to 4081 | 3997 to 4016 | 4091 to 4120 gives 2.01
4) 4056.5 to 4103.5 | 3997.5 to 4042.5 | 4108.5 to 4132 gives 2.62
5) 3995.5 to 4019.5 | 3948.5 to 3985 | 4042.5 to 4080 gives -4.79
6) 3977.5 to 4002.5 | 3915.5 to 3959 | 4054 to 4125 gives -2.42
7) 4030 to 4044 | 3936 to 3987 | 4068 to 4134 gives -2.22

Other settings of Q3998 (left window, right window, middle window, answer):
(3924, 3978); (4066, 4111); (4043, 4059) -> -3.2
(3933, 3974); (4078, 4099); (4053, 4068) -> -1.8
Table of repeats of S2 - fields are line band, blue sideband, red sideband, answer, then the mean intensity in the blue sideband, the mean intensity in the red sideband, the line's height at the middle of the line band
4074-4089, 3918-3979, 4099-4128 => 0.060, 31.2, 33.5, 33.1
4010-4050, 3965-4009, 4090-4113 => -0.168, 34.1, 32.9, 33.6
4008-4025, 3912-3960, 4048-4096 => -0.185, 33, 35.1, 34.2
